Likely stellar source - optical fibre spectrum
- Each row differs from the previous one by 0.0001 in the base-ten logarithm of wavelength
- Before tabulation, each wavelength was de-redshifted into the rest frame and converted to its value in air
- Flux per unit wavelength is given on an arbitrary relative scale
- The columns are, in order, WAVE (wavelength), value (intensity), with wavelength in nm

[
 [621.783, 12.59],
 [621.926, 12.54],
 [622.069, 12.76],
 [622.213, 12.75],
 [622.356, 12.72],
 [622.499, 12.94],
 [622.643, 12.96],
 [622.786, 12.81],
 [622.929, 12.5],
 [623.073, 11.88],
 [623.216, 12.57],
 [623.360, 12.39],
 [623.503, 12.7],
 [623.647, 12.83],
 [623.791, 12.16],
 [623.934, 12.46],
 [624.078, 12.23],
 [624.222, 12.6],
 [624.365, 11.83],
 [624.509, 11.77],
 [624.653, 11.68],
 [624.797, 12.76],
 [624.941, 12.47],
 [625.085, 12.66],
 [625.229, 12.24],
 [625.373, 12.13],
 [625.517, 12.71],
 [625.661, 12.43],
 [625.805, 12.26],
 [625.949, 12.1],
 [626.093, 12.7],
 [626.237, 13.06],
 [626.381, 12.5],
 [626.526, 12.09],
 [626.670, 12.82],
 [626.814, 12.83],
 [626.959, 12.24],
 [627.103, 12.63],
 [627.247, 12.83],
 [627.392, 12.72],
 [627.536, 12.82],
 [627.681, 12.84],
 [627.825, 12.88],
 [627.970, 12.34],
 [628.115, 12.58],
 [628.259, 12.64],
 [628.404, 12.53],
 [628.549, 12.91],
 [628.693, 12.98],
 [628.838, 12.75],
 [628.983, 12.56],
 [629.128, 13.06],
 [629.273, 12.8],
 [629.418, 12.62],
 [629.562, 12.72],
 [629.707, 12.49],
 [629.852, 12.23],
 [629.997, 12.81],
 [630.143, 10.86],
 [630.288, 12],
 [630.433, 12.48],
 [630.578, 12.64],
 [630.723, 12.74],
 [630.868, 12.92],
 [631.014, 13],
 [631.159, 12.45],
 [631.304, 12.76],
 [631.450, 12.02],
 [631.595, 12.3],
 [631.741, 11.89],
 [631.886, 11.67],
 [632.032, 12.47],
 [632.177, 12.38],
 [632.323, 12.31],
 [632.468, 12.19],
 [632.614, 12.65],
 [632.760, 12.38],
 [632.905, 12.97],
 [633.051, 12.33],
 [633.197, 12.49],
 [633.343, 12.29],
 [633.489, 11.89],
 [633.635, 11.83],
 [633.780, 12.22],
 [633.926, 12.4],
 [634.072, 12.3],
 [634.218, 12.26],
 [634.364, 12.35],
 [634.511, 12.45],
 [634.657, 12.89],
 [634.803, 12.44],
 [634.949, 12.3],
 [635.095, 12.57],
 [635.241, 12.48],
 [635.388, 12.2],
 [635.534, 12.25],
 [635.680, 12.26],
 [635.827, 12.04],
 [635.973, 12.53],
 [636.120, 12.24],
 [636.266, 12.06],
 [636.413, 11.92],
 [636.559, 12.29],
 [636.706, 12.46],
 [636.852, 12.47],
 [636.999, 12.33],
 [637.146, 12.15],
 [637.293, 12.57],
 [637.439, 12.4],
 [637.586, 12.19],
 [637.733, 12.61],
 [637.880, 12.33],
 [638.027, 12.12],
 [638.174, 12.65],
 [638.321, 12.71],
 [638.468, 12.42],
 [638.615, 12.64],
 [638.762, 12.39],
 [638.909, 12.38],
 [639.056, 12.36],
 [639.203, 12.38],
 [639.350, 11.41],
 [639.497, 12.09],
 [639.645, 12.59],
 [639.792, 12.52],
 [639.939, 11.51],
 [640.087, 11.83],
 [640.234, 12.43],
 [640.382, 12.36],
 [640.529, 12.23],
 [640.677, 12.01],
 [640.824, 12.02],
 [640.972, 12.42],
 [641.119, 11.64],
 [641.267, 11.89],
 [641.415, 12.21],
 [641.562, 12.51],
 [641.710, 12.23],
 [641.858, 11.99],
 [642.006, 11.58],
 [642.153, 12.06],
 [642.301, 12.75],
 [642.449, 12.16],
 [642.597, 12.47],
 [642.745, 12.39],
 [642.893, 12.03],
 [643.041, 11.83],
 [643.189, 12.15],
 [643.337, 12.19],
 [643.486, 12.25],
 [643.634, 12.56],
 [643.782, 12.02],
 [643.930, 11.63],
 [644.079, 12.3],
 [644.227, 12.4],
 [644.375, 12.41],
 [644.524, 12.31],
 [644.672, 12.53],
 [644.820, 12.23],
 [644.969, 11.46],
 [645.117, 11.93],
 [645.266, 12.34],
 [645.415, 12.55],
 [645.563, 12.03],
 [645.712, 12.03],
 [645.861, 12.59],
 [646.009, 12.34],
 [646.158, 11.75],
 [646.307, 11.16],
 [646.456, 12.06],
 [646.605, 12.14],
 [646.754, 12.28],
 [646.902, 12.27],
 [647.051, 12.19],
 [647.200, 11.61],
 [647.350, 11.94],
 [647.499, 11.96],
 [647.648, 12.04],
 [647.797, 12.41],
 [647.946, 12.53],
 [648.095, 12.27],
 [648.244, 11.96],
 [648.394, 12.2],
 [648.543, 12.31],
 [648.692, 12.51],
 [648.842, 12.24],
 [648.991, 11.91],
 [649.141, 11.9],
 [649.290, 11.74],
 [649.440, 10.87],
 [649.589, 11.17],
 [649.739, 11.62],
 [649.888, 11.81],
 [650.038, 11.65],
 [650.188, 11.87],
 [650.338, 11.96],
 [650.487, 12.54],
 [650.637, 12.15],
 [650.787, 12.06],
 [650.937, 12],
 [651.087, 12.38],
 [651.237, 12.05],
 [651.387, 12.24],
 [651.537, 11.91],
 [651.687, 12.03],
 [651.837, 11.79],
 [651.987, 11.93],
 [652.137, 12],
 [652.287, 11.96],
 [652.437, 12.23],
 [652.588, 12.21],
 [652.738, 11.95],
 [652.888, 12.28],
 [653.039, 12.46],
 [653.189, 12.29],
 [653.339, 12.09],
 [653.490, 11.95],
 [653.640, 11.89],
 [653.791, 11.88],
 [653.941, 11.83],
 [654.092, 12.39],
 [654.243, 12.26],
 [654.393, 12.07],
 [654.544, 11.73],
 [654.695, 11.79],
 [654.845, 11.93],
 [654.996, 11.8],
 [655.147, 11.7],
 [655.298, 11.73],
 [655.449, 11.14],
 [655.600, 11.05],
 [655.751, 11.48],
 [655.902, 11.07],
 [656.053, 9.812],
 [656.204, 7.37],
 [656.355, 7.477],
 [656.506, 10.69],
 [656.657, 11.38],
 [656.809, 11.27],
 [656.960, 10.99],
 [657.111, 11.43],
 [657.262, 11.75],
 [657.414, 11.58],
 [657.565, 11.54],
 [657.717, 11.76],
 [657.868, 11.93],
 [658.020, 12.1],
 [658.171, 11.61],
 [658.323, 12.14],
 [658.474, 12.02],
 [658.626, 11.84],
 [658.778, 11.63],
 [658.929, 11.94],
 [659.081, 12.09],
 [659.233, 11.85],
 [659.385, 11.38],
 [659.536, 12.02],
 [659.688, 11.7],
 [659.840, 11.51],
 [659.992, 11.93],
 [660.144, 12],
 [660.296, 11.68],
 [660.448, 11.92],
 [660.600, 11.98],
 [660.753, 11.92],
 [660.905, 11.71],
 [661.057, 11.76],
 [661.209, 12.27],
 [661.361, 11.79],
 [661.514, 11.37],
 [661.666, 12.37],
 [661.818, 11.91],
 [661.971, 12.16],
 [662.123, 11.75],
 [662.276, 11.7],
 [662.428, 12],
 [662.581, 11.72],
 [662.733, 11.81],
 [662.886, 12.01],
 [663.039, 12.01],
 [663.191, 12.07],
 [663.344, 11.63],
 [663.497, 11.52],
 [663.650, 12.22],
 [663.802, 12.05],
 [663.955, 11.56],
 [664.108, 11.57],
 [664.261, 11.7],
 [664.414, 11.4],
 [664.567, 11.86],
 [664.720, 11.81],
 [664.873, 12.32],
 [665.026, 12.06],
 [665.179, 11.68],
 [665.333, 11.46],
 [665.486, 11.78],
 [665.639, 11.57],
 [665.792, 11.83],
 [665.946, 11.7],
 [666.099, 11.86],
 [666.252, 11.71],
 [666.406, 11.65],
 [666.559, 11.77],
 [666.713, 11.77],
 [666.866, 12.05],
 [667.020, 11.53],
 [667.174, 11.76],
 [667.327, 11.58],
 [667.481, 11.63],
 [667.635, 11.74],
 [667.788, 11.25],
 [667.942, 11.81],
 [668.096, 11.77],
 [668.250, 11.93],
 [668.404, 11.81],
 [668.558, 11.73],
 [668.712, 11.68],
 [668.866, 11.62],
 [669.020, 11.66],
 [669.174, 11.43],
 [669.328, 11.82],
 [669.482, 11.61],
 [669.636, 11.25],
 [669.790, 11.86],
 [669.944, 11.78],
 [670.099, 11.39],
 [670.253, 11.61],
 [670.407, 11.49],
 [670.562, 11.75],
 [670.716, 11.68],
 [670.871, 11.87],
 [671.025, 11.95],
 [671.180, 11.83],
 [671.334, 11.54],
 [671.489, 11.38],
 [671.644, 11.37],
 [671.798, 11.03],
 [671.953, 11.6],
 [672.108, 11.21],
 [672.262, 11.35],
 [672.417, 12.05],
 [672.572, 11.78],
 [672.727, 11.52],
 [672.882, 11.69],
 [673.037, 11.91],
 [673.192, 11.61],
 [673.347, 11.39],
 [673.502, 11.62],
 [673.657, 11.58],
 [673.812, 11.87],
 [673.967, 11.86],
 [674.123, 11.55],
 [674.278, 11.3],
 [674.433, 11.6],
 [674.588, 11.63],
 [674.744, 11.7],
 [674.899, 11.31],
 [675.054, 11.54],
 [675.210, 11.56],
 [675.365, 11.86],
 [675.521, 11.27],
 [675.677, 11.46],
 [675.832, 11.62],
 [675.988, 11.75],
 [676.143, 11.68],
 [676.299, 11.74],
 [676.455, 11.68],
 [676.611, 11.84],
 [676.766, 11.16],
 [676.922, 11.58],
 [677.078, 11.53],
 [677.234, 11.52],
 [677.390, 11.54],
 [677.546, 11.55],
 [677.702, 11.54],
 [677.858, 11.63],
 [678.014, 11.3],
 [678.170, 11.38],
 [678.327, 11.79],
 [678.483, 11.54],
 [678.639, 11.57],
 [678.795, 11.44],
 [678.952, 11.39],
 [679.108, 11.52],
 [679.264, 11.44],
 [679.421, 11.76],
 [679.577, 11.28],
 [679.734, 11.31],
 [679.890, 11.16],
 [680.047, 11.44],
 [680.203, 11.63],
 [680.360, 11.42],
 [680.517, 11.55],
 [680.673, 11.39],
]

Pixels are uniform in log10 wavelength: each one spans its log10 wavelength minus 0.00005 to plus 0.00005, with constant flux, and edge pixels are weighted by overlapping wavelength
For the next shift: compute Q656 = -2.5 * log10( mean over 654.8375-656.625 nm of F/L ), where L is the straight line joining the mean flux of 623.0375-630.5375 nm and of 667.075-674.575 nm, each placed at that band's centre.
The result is 0.131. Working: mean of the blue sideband 12.5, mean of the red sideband 11.6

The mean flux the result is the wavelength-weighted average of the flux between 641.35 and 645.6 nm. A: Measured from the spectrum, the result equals 12.2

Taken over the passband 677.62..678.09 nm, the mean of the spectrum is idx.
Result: 11.5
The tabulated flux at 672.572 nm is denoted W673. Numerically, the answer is 11.78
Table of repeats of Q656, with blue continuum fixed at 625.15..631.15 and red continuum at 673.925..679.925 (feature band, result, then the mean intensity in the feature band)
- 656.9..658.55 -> 0.02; 11.7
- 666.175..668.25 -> 0.00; 11.7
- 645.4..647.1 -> 0.01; 12.1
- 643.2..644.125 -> 0.01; 12.1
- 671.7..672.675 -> 0.01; 11.5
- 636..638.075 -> 0.01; 12.3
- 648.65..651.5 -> 0.02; 11.9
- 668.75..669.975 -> 0.01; 11.6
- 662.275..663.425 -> 0.00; 11.9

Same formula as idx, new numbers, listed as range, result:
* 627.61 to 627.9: 12.9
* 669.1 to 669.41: 11.6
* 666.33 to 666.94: 11.8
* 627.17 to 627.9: 12.8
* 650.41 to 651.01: 12.2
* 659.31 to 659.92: 11.7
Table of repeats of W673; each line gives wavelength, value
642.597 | 12.47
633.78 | 12.22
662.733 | 11.81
